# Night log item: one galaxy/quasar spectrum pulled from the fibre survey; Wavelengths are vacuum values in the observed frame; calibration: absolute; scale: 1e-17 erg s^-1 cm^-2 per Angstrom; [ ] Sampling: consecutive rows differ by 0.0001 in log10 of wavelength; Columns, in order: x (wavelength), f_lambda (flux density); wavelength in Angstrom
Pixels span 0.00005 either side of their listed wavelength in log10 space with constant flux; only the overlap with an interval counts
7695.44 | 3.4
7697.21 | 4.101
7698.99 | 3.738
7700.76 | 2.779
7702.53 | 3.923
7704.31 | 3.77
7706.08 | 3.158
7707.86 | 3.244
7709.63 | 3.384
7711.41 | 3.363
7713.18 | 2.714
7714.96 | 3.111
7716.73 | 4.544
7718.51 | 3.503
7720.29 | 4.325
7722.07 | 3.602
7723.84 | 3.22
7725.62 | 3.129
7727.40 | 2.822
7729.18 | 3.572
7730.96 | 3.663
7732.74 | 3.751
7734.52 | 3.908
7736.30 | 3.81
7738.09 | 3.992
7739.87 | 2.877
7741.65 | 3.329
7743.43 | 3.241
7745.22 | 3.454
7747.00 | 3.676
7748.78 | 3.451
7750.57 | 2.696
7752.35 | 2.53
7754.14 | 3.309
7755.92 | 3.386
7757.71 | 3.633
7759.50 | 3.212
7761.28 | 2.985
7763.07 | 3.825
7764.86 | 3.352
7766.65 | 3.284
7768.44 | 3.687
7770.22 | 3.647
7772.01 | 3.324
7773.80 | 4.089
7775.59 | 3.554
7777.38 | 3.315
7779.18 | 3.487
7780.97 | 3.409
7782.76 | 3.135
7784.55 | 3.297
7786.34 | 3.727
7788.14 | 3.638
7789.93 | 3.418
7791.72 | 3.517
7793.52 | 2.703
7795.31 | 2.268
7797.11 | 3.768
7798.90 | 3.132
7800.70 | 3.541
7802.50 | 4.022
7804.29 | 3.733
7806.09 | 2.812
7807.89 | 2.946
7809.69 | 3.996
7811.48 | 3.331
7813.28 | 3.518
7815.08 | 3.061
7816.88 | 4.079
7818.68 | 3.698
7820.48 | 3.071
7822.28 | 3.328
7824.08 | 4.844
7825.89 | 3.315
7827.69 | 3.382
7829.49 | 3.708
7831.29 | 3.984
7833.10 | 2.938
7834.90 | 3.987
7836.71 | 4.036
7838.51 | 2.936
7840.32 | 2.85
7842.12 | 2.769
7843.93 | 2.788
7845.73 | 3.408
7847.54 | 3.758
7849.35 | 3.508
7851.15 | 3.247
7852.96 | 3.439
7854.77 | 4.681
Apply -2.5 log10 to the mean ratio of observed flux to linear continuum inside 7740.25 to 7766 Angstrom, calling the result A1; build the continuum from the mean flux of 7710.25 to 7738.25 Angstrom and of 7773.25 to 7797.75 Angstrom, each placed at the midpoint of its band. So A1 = 0.06 mag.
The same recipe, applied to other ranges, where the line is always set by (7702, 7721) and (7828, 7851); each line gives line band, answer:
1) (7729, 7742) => -0.04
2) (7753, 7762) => 0.06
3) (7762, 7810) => 0.01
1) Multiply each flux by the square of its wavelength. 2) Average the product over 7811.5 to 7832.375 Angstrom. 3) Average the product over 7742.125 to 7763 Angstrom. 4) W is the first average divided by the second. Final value 1.13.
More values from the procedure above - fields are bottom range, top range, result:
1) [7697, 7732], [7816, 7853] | 1.03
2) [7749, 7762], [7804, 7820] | 1.12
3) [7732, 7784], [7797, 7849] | 1.03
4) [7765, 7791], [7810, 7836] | 1.04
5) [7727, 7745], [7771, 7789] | 1.01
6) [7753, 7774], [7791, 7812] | 0.97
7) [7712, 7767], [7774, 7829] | 1.02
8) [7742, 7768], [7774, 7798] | 1.02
